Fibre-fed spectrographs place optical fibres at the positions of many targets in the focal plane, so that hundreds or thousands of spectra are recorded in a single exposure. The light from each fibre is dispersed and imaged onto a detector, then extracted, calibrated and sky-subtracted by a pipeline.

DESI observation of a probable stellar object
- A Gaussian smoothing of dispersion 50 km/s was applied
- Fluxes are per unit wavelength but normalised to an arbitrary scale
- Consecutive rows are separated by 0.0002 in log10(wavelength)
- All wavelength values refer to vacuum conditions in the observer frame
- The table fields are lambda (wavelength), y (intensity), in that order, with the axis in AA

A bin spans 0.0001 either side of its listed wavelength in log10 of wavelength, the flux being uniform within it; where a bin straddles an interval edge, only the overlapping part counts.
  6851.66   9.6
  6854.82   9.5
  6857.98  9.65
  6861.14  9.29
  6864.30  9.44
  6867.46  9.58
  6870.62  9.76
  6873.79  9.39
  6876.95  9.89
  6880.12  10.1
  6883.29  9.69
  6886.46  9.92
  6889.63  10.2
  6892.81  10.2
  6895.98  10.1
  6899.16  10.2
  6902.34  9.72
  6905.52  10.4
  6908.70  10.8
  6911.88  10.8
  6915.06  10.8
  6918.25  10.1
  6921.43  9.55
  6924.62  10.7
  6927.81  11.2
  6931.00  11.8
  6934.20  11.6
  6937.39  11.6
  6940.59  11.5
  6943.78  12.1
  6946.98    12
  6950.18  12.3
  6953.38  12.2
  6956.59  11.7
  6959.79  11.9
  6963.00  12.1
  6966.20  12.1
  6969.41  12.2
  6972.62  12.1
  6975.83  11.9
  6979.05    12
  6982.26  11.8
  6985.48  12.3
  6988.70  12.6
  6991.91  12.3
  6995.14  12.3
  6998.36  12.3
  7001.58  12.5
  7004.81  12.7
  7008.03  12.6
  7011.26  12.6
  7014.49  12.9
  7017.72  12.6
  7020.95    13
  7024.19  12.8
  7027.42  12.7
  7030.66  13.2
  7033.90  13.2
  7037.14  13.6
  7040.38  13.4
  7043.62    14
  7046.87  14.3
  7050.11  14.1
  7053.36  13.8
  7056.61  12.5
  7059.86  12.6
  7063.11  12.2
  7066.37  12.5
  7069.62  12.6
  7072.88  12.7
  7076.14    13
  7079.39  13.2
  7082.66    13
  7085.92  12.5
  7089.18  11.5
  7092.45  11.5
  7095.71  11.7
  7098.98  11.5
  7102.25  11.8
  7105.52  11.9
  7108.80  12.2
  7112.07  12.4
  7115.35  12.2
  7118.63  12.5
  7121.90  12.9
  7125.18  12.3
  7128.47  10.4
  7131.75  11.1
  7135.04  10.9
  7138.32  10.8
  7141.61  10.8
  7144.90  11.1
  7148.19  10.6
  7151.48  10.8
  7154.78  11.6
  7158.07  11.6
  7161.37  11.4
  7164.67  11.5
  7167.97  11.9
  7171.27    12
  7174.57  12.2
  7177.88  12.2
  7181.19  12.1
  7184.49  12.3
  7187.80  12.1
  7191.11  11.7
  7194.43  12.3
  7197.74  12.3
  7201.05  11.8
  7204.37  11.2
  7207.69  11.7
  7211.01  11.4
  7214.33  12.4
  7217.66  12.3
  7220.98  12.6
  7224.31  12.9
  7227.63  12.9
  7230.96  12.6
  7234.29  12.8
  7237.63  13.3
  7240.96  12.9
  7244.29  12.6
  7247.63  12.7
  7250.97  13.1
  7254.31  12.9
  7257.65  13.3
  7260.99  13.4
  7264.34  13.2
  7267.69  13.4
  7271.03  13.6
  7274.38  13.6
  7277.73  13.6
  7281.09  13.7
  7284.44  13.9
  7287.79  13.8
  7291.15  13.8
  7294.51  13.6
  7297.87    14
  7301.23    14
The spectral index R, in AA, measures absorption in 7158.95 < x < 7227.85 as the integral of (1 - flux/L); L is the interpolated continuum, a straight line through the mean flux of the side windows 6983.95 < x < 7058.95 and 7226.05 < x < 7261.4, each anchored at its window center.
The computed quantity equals 4.8 AA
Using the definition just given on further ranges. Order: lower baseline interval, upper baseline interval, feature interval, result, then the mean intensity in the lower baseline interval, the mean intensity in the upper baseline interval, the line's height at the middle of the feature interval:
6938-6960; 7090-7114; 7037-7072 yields -3.9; 11.9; 11.8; 11.9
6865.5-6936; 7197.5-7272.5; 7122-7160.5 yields 2.7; 10.3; 12.7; 12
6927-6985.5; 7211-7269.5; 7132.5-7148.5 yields 2.1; 11.9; 12.9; 12.5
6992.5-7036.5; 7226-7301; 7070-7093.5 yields 0.7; 12.7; 13.3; 12.9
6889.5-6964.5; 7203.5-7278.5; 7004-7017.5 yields -1.3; 11.1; 12.8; 11.5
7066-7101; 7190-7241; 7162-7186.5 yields 0.6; 12.3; 12.3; 12.3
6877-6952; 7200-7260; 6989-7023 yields -4.0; 10.7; 12.5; 11.3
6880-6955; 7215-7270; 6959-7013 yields -4.7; 10.8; 12.9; 11.3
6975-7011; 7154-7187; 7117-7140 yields 0.8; 12.3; 11.9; 12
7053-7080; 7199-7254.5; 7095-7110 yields 1.0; 12.7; 12.5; 12.7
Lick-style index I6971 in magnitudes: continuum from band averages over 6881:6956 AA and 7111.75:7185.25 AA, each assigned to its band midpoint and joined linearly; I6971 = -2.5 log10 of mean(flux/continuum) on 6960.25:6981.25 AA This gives -0.10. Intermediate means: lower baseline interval 10.9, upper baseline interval 11.6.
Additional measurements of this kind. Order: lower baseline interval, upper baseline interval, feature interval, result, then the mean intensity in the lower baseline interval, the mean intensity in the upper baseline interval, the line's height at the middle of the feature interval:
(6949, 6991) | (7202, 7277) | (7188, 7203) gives 0.06 mag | 12.1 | 12.8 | 12.7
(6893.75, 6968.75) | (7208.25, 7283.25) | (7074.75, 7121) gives -0.01 mag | 11.2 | 13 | 12.1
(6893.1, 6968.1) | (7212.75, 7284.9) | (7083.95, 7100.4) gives 0.03 mag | 11.2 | 13.1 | 12.1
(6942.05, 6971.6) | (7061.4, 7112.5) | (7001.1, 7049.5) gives -0.08 mag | 12.1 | 12.3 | 12.2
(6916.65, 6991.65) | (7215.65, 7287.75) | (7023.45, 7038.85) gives -0.09 mag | 11.7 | 13.1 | 12.1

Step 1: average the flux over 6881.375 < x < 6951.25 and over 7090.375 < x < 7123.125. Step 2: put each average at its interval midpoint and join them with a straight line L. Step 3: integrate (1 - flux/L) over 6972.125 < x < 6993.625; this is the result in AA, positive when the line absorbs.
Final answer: -1.78 AA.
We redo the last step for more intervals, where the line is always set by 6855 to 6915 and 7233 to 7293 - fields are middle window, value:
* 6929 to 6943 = -1.6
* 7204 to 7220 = 1.2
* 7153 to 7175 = 1.3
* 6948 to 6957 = -1.3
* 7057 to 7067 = -0.8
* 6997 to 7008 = -1.5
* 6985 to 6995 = -1.4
